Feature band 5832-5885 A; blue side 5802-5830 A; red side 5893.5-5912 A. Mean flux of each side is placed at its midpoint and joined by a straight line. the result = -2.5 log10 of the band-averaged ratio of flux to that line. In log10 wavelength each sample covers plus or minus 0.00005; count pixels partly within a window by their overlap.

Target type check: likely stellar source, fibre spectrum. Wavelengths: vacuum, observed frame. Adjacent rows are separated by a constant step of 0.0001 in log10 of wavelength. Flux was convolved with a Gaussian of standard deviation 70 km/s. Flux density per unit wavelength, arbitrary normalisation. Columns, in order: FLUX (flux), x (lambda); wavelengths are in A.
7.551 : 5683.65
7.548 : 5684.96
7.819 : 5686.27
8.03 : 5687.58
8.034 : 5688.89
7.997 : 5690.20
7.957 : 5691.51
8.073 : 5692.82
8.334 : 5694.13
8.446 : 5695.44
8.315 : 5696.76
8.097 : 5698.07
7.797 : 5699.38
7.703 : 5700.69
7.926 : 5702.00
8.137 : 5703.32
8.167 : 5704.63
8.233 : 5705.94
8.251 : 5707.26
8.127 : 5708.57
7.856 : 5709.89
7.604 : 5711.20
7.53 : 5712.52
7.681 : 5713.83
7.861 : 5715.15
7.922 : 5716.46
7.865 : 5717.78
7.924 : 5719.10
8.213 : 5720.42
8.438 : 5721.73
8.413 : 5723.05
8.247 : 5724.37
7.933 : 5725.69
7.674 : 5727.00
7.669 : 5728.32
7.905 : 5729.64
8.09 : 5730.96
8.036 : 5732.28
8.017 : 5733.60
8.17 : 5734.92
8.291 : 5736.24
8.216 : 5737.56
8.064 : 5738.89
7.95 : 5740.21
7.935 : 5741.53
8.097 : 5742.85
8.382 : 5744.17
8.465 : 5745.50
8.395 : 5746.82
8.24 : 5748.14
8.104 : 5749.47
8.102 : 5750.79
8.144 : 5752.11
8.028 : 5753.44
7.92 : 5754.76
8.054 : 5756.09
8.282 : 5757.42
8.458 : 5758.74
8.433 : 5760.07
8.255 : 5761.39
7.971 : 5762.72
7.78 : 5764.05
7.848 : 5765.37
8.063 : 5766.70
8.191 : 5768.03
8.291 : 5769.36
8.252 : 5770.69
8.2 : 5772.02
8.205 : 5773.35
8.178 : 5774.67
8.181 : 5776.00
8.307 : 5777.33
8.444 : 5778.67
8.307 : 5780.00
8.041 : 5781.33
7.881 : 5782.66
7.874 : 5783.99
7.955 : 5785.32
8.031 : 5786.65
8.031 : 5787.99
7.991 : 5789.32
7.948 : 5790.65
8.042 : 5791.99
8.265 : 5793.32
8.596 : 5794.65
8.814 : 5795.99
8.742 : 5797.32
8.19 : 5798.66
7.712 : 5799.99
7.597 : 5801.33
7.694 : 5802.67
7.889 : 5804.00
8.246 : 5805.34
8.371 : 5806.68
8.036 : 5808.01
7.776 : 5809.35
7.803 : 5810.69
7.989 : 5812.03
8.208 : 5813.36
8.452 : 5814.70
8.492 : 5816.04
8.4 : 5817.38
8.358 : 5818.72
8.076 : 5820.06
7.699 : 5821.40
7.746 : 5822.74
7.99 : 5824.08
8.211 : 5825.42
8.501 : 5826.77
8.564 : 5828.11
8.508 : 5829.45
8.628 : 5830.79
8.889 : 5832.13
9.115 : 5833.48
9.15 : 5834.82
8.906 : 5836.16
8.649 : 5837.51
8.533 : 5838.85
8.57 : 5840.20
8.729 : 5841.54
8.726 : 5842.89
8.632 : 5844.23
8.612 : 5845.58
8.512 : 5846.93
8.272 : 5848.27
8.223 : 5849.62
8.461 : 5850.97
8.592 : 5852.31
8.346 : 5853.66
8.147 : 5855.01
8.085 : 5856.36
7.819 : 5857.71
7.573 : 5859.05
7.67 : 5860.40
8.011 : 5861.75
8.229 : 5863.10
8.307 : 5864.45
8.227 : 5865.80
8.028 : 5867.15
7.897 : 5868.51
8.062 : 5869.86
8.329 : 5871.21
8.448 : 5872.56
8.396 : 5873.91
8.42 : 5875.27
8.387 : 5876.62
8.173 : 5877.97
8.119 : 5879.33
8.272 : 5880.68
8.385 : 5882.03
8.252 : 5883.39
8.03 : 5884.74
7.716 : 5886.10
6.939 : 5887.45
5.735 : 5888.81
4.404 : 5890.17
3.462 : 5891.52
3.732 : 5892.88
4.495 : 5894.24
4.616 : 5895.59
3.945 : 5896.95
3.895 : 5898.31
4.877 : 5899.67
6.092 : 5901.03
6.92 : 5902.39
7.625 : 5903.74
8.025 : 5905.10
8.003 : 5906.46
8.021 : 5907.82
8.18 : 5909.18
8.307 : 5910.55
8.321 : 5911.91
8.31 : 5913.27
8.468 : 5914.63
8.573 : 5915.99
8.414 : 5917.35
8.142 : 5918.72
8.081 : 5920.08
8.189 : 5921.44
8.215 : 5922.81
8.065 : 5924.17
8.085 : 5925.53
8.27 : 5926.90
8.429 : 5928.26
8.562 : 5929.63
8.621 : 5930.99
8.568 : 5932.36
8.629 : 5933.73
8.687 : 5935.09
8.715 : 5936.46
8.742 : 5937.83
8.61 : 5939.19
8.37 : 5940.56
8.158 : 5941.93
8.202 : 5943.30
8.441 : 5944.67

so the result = -0.14 mag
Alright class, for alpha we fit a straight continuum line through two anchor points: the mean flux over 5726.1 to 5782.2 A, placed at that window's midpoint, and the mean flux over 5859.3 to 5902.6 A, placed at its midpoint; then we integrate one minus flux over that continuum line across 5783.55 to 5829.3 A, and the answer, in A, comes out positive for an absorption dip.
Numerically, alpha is -2.9 A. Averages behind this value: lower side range 8.13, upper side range 6.95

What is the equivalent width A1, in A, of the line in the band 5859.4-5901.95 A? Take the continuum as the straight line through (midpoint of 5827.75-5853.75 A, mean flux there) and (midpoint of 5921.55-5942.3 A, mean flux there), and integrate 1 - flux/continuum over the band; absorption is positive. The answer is 8.0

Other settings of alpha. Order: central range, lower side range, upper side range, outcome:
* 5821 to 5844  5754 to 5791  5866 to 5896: -2.9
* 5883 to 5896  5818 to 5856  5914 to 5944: 4.2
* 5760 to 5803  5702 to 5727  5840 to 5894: -1.2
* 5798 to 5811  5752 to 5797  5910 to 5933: 0.4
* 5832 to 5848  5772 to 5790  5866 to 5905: -2.9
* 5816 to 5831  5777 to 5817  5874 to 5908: -1.1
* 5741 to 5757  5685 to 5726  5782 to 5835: -0.1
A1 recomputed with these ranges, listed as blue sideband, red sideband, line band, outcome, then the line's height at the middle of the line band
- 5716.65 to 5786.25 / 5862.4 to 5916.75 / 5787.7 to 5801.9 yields -0.63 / 7.84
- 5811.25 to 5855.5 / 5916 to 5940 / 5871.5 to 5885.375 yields 0.24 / 8.44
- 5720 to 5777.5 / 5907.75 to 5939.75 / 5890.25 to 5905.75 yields 5.84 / 8.35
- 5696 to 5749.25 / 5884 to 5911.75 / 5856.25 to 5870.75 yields -3.17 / 6.56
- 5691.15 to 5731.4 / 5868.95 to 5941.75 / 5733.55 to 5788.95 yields -1.77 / 7.89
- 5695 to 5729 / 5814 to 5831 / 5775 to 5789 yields 0.11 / 8.17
